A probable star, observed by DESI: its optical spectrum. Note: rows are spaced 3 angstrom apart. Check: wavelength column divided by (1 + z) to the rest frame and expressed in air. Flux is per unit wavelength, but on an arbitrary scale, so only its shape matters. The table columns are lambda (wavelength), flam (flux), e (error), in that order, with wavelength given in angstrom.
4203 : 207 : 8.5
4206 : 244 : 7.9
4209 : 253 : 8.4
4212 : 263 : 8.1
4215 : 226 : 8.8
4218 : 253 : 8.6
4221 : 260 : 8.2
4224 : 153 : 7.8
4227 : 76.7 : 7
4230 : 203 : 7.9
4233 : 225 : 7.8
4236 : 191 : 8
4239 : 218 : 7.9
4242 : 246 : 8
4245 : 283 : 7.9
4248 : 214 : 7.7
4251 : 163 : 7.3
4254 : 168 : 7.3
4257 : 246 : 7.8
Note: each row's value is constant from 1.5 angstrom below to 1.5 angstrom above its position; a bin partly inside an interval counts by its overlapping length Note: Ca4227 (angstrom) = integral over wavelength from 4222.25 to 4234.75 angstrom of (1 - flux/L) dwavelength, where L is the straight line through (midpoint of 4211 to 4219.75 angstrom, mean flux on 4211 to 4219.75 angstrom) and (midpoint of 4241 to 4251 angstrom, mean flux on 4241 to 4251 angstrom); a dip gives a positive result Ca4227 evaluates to 3.9 angstrom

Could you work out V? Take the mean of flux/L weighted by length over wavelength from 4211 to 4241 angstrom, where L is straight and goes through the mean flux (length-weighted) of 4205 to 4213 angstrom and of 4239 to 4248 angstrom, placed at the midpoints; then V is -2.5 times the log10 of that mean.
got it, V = 0.21 mag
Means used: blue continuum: 253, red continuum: 248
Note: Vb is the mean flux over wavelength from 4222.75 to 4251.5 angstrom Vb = 199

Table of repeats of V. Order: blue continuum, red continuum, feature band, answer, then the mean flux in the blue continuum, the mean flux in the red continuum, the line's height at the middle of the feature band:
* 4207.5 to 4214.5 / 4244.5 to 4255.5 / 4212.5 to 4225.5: 0.08 mag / 253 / 200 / 242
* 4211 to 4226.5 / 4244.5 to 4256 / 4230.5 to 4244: -0.06 mag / 220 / 202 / 209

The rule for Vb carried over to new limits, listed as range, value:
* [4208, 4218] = 248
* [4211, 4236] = 205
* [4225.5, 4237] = 173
